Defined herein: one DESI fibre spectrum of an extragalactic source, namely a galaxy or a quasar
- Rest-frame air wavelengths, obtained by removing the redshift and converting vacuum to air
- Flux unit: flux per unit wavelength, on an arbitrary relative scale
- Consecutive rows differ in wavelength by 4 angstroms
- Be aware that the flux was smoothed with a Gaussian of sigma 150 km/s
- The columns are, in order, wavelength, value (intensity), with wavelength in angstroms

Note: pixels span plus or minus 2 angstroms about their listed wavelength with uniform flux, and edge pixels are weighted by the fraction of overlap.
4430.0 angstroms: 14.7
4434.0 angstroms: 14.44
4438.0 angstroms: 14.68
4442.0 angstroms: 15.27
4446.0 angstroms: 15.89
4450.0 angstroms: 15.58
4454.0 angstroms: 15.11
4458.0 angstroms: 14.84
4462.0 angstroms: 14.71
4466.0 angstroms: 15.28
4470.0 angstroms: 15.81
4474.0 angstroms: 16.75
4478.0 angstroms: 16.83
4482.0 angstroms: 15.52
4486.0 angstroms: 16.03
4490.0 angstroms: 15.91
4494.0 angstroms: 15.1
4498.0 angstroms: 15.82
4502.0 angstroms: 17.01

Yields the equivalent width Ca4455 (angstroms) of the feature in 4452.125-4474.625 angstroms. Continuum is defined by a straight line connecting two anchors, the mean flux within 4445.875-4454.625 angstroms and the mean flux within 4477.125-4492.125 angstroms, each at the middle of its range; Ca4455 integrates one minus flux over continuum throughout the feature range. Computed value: 0.5 angstroms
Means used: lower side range 15.5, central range 15.3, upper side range 16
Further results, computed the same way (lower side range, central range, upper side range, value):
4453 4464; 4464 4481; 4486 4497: -1.0 angstroms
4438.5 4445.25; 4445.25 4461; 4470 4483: 0.3 angstroms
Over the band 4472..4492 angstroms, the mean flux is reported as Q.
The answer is 16.2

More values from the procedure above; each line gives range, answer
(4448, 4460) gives 15.2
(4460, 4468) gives 15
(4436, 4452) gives 15.4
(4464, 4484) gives 16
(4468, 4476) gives 16.3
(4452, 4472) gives 15.2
